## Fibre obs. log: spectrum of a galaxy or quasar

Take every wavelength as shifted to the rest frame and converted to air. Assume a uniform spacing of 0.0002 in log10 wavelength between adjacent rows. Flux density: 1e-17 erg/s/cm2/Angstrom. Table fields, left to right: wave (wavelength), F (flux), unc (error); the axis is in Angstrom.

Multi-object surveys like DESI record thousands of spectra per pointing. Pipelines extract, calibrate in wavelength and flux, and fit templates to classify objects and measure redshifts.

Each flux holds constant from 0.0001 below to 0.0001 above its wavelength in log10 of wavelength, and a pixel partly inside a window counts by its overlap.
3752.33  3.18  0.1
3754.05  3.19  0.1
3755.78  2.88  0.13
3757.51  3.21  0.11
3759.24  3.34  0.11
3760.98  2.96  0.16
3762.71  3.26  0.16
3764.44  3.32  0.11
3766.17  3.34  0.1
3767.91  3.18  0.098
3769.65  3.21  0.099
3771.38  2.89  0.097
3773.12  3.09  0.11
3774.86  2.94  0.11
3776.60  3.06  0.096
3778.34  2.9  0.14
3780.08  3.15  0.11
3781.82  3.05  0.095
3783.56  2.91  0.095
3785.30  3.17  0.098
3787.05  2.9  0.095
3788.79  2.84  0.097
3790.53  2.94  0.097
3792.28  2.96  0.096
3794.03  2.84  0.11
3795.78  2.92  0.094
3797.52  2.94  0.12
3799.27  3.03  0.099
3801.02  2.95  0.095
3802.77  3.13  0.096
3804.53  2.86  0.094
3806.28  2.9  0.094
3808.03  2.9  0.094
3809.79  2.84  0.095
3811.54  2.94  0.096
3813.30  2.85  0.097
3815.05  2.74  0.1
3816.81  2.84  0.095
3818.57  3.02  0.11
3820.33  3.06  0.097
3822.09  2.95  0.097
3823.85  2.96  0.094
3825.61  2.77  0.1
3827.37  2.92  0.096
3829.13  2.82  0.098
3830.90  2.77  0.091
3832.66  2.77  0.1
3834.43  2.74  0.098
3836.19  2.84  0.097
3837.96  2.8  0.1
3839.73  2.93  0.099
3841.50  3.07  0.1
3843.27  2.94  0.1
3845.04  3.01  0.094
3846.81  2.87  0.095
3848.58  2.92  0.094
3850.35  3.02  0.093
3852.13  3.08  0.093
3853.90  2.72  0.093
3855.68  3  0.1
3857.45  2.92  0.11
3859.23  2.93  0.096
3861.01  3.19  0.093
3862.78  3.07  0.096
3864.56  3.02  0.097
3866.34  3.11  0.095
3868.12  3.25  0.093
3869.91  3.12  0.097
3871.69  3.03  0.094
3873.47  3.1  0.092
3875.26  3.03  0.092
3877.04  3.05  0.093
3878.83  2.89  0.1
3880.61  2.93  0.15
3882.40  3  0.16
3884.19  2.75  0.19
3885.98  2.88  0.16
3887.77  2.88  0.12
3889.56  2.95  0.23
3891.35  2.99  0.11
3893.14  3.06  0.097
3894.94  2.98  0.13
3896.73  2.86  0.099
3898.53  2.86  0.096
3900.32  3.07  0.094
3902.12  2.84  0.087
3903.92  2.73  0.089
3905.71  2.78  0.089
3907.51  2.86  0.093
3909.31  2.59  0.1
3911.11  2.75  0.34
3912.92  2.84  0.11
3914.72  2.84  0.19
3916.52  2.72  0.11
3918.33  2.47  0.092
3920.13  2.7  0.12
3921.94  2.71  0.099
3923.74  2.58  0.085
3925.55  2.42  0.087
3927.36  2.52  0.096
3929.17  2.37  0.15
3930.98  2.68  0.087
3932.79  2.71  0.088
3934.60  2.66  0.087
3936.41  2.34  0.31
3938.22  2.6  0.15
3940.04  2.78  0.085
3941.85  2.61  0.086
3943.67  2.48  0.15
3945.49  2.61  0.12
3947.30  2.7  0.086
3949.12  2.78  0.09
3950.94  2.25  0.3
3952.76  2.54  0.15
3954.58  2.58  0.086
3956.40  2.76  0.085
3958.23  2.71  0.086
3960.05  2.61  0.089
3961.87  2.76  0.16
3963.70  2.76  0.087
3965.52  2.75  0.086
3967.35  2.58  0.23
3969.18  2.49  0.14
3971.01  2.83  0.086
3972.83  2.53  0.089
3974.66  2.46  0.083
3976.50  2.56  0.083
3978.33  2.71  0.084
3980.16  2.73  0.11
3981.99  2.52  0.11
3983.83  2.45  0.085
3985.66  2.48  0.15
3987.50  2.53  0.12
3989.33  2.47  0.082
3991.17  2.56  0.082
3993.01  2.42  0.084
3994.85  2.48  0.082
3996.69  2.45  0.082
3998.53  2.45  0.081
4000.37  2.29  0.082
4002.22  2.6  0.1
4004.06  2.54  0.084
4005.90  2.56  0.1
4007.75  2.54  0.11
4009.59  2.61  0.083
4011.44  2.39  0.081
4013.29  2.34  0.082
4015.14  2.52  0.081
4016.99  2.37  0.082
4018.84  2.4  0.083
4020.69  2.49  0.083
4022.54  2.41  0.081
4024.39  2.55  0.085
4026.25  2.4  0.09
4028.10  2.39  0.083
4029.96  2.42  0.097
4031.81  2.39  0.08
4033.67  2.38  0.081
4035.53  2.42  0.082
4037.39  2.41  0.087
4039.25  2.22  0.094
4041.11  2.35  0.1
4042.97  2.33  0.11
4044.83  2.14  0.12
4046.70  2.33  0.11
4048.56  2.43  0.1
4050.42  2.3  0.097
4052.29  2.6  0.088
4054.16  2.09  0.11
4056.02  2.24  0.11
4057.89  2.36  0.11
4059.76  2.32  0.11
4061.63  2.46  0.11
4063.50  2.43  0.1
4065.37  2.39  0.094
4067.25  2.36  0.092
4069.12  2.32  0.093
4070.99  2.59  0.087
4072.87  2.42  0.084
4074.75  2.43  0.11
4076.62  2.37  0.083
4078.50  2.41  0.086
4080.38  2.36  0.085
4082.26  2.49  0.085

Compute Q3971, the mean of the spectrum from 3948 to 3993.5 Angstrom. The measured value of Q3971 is 2.59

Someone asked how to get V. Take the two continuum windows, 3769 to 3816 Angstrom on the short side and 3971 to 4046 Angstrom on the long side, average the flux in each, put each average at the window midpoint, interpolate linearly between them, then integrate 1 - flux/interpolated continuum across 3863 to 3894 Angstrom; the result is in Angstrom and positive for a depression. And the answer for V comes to -2.75 Angstrom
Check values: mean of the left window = 2.96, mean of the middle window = 3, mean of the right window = 2.46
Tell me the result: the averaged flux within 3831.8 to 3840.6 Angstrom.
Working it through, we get 2.81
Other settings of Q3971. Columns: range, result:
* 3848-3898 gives 2.99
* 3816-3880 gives 2.96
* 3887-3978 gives 2.69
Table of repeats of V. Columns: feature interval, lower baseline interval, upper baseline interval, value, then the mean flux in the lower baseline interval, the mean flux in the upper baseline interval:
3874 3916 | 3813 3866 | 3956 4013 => -1.6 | 2.92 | 2.56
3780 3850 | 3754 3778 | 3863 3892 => 3.5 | 3.13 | 3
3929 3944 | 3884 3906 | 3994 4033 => 0.8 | 2.9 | 2.46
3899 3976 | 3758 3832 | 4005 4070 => -0.5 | 2.98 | 2.39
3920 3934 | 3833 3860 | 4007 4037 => 0.6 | 2.92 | 2.44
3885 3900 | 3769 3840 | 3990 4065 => -1.2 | 2.93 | 2.41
